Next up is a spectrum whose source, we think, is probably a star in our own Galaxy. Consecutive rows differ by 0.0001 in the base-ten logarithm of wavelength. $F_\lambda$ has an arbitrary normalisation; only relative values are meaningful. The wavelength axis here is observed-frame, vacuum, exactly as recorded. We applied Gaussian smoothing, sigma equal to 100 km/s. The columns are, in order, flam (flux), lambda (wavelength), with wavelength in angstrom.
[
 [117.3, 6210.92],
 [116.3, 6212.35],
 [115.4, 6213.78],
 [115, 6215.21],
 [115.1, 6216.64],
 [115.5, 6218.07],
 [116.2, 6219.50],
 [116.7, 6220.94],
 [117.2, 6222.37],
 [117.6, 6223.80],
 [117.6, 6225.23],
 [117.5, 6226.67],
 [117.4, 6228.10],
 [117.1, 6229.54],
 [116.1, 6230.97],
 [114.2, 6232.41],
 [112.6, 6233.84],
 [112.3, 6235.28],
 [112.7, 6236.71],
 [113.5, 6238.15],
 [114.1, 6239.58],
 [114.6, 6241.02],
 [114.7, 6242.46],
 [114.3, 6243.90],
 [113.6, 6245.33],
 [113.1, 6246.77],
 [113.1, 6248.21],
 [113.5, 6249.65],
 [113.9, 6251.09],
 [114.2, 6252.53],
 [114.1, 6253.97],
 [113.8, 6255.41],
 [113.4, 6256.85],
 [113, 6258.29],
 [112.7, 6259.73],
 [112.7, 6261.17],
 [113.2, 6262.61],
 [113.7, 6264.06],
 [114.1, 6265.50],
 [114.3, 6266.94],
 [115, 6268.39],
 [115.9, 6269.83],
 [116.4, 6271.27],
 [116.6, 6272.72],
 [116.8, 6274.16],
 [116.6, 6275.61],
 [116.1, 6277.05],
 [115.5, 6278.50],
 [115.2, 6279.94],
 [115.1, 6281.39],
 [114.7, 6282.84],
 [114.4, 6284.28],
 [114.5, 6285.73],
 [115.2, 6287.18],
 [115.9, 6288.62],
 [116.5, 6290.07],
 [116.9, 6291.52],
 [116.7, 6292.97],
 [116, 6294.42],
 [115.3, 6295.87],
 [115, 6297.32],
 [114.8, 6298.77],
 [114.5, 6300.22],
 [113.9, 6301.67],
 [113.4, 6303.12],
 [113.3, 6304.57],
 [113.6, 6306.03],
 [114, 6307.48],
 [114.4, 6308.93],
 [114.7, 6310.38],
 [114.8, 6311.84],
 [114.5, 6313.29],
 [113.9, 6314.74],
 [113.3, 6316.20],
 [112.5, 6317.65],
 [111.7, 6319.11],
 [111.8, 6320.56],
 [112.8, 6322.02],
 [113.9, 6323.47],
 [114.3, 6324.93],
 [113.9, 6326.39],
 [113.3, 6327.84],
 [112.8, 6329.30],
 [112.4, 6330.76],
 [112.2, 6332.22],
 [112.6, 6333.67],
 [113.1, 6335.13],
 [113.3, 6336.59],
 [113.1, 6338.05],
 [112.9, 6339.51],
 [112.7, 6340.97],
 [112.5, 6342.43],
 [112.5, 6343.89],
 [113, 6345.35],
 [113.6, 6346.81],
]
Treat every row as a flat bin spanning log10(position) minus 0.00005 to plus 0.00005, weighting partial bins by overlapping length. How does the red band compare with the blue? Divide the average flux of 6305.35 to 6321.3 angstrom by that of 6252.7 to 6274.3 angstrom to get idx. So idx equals 0.99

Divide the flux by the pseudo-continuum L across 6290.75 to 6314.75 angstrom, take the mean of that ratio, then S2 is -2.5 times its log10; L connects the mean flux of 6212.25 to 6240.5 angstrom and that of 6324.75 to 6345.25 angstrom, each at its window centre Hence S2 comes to -0.01 mag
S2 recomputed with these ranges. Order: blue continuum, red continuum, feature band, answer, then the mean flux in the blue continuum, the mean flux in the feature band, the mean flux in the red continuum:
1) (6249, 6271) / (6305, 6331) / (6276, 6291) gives -0.02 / 114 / 115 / 113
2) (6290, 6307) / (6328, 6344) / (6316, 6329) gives 0.00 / 115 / 113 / 113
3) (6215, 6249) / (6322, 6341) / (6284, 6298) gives -0.02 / 115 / 116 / 113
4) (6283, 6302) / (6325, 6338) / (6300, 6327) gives 0.00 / 115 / 114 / 113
